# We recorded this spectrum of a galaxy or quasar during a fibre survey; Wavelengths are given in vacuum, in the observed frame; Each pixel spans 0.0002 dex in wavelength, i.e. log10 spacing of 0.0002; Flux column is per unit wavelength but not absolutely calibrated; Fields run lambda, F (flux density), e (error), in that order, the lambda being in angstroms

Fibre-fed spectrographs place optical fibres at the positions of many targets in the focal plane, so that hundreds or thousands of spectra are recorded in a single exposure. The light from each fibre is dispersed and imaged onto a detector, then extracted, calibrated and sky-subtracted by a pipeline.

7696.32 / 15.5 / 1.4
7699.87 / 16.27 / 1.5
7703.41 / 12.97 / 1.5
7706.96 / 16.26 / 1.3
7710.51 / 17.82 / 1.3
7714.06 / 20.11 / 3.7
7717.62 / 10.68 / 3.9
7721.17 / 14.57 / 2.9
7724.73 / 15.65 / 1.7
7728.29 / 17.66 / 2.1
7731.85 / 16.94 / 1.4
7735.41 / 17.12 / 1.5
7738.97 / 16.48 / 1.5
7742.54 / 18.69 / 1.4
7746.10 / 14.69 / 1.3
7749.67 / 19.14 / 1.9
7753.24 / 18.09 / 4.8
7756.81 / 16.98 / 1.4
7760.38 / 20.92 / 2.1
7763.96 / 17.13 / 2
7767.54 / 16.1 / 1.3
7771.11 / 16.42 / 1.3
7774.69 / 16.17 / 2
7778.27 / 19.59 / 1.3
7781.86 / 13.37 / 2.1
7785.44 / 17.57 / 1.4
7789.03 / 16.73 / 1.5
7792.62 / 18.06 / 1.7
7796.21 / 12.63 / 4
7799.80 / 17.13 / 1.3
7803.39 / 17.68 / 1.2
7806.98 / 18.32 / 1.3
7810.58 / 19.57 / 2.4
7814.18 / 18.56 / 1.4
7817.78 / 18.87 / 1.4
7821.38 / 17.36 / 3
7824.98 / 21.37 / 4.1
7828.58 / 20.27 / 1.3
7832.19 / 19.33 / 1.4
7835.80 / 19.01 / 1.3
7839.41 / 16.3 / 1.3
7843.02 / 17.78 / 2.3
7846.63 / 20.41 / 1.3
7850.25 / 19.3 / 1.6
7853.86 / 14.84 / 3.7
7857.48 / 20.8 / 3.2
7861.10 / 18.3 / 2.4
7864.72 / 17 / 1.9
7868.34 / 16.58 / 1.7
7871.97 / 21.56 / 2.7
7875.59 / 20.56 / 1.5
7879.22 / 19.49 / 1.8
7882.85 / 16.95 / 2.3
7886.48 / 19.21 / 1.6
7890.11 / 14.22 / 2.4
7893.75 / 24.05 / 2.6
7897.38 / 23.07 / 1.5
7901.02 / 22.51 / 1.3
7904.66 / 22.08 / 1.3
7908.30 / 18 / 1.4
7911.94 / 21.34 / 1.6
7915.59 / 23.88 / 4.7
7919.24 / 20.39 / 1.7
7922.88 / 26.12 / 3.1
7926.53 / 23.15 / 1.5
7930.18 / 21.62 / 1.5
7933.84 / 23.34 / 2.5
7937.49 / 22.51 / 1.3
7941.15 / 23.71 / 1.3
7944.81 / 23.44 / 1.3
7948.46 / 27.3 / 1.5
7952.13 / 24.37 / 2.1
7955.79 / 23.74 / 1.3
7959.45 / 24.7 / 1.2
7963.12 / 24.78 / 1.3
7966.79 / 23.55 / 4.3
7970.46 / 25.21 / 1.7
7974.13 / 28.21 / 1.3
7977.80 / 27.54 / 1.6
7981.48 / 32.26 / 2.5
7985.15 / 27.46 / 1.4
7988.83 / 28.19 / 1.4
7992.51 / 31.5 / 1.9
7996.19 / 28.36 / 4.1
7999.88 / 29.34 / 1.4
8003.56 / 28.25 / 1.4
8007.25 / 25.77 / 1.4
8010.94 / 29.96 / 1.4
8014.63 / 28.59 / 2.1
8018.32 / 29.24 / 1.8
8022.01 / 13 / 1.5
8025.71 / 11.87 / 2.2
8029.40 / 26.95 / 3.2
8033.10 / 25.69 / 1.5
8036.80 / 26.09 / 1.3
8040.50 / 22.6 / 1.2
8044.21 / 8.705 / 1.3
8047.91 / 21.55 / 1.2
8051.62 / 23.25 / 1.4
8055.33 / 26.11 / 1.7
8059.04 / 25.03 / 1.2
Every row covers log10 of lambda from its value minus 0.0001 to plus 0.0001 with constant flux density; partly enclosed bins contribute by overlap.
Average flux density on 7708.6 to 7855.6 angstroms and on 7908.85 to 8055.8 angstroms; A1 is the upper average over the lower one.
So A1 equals 1.4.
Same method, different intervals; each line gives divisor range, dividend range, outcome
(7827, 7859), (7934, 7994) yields 1.40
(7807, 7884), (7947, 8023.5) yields 1.43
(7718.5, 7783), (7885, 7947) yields 1.30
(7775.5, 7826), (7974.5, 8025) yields 1.56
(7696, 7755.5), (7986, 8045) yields 1.52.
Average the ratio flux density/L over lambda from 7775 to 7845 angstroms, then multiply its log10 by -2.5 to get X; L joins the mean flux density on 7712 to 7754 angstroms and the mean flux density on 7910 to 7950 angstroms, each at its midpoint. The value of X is 0.08 mag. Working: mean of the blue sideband 16.6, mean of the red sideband 23.3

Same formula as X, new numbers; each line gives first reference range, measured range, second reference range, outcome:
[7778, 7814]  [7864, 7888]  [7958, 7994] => 0.15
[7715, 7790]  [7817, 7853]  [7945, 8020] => 0.09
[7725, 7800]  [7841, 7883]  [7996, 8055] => 0.05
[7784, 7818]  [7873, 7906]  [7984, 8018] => 0.11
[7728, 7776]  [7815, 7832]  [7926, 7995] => 0.04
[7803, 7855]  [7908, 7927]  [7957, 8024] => 0.04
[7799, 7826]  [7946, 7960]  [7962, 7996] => 0.05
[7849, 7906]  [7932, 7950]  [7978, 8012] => 0.02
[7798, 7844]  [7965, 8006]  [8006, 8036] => -0.22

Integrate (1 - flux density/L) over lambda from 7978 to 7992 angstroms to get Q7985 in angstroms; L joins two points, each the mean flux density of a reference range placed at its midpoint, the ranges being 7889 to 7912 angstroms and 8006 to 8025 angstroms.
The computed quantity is -3.4 angstroms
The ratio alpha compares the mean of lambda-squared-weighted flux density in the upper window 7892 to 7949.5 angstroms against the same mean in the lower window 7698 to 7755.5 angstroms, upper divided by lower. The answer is 1.5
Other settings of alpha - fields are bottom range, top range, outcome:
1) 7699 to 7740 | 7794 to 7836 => 1.17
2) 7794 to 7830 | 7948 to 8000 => 1.55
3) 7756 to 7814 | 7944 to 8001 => 1.64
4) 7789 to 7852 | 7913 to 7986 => 1.40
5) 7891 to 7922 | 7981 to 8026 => 1.26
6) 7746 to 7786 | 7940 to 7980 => 1.53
